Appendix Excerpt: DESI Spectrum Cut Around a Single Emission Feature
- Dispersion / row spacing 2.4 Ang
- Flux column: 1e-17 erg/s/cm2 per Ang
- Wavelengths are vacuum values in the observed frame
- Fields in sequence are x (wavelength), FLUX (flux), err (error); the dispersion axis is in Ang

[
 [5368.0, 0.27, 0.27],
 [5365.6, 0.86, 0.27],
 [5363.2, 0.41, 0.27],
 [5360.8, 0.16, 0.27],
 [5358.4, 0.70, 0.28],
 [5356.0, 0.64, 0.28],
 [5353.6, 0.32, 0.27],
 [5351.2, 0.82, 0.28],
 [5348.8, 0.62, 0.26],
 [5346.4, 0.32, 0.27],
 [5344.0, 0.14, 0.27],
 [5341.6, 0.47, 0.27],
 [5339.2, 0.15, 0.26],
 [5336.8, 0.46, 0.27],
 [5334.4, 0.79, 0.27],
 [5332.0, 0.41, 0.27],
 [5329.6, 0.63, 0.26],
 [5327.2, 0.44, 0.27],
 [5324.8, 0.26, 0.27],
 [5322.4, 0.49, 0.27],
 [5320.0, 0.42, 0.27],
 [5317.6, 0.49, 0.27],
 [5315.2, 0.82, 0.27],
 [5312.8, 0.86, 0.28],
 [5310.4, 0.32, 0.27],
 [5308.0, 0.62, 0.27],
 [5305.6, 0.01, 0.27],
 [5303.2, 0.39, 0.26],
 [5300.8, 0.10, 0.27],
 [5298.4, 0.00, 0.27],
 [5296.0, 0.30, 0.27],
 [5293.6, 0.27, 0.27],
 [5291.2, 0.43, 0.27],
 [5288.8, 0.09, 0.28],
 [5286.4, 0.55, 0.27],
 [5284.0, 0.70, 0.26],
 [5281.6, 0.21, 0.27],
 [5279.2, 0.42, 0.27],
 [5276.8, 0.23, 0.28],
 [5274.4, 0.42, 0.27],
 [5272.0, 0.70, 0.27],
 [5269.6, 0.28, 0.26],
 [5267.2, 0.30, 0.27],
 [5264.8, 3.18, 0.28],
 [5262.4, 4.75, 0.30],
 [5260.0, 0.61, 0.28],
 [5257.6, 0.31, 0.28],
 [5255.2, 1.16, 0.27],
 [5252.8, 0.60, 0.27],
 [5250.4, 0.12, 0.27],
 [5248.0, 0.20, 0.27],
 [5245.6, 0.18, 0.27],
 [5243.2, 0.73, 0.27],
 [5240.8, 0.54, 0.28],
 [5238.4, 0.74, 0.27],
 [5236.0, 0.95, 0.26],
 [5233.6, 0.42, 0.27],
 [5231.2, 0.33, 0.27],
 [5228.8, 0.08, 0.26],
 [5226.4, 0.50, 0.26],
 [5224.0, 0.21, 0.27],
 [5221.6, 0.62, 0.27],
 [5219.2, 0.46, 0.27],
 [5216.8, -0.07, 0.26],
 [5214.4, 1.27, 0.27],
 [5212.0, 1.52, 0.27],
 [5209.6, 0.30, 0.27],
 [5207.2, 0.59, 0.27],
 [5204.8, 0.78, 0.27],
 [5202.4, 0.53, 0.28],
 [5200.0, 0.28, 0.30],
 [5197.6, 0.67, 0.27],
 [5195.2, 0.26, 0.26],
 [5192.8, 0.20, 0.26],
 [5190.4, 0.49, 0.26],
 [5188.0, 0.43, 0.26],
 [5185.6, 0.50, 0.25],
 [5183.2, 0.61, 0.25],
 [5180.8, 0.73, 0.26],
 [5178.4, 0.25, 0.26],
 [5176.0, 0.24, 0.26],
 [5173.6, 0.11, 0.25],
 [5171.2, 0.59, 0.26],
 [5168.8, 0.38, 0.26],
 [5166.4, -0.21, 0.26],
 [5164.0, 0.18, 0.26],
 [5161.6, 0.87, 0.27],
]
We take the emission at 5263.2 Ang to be [O III] 5007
